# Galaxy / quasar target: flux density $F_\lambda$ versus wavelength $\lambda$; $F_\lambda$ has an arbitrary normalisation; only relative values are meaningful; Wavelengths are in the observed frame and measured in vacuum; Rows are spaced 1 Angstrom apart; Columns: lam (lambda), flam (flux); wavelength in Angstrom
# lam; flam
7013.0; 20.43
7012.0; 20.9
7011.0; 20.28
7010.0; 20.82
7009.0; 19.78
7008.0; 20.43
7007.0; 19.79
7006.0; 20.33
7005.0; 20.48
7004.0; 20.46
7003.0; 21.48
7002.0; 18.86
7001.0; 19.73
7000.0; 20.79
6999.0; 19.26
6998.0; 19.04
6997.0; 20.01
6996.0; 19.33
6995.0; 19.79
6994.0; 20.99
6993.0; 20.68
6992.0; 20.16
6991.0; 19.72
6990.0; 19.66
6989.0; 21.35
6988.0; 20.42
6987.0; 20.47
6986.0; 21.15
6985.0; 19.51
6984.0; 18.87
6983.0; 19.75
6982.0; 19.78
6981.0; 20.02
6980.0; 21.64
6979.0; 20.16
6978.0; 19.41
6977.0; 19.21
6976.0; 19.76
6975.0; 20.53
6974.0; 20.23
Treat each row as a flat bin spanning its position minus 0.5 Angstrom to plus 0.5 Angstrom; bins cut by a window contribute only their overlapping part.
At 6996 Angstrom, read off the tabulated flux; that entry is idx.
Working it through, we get 19.33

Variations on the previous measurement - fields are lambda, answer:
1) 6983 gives 19.75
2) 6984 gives 18.87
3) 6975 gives 20.53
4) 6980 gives 21.64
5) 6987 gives 20.47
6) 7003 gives 21.48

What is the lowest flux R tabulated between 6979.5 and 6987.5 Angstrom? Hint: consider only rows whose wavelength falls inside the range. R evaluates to 18.87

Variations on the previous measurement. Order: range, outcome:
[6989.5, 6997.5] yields 19.33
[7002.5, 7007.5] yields 19.79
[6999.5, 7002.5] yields 18.86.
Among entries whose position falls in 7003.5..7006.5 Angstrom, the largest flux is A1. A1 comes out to 20.48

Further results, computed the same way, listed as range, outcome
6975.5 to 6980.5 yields 21.64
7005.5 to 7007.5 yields 20.33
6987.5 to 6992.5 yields 21.35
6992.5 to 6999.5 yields 20.99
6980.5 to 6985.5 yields 20.02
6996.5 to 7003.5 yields 21.48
